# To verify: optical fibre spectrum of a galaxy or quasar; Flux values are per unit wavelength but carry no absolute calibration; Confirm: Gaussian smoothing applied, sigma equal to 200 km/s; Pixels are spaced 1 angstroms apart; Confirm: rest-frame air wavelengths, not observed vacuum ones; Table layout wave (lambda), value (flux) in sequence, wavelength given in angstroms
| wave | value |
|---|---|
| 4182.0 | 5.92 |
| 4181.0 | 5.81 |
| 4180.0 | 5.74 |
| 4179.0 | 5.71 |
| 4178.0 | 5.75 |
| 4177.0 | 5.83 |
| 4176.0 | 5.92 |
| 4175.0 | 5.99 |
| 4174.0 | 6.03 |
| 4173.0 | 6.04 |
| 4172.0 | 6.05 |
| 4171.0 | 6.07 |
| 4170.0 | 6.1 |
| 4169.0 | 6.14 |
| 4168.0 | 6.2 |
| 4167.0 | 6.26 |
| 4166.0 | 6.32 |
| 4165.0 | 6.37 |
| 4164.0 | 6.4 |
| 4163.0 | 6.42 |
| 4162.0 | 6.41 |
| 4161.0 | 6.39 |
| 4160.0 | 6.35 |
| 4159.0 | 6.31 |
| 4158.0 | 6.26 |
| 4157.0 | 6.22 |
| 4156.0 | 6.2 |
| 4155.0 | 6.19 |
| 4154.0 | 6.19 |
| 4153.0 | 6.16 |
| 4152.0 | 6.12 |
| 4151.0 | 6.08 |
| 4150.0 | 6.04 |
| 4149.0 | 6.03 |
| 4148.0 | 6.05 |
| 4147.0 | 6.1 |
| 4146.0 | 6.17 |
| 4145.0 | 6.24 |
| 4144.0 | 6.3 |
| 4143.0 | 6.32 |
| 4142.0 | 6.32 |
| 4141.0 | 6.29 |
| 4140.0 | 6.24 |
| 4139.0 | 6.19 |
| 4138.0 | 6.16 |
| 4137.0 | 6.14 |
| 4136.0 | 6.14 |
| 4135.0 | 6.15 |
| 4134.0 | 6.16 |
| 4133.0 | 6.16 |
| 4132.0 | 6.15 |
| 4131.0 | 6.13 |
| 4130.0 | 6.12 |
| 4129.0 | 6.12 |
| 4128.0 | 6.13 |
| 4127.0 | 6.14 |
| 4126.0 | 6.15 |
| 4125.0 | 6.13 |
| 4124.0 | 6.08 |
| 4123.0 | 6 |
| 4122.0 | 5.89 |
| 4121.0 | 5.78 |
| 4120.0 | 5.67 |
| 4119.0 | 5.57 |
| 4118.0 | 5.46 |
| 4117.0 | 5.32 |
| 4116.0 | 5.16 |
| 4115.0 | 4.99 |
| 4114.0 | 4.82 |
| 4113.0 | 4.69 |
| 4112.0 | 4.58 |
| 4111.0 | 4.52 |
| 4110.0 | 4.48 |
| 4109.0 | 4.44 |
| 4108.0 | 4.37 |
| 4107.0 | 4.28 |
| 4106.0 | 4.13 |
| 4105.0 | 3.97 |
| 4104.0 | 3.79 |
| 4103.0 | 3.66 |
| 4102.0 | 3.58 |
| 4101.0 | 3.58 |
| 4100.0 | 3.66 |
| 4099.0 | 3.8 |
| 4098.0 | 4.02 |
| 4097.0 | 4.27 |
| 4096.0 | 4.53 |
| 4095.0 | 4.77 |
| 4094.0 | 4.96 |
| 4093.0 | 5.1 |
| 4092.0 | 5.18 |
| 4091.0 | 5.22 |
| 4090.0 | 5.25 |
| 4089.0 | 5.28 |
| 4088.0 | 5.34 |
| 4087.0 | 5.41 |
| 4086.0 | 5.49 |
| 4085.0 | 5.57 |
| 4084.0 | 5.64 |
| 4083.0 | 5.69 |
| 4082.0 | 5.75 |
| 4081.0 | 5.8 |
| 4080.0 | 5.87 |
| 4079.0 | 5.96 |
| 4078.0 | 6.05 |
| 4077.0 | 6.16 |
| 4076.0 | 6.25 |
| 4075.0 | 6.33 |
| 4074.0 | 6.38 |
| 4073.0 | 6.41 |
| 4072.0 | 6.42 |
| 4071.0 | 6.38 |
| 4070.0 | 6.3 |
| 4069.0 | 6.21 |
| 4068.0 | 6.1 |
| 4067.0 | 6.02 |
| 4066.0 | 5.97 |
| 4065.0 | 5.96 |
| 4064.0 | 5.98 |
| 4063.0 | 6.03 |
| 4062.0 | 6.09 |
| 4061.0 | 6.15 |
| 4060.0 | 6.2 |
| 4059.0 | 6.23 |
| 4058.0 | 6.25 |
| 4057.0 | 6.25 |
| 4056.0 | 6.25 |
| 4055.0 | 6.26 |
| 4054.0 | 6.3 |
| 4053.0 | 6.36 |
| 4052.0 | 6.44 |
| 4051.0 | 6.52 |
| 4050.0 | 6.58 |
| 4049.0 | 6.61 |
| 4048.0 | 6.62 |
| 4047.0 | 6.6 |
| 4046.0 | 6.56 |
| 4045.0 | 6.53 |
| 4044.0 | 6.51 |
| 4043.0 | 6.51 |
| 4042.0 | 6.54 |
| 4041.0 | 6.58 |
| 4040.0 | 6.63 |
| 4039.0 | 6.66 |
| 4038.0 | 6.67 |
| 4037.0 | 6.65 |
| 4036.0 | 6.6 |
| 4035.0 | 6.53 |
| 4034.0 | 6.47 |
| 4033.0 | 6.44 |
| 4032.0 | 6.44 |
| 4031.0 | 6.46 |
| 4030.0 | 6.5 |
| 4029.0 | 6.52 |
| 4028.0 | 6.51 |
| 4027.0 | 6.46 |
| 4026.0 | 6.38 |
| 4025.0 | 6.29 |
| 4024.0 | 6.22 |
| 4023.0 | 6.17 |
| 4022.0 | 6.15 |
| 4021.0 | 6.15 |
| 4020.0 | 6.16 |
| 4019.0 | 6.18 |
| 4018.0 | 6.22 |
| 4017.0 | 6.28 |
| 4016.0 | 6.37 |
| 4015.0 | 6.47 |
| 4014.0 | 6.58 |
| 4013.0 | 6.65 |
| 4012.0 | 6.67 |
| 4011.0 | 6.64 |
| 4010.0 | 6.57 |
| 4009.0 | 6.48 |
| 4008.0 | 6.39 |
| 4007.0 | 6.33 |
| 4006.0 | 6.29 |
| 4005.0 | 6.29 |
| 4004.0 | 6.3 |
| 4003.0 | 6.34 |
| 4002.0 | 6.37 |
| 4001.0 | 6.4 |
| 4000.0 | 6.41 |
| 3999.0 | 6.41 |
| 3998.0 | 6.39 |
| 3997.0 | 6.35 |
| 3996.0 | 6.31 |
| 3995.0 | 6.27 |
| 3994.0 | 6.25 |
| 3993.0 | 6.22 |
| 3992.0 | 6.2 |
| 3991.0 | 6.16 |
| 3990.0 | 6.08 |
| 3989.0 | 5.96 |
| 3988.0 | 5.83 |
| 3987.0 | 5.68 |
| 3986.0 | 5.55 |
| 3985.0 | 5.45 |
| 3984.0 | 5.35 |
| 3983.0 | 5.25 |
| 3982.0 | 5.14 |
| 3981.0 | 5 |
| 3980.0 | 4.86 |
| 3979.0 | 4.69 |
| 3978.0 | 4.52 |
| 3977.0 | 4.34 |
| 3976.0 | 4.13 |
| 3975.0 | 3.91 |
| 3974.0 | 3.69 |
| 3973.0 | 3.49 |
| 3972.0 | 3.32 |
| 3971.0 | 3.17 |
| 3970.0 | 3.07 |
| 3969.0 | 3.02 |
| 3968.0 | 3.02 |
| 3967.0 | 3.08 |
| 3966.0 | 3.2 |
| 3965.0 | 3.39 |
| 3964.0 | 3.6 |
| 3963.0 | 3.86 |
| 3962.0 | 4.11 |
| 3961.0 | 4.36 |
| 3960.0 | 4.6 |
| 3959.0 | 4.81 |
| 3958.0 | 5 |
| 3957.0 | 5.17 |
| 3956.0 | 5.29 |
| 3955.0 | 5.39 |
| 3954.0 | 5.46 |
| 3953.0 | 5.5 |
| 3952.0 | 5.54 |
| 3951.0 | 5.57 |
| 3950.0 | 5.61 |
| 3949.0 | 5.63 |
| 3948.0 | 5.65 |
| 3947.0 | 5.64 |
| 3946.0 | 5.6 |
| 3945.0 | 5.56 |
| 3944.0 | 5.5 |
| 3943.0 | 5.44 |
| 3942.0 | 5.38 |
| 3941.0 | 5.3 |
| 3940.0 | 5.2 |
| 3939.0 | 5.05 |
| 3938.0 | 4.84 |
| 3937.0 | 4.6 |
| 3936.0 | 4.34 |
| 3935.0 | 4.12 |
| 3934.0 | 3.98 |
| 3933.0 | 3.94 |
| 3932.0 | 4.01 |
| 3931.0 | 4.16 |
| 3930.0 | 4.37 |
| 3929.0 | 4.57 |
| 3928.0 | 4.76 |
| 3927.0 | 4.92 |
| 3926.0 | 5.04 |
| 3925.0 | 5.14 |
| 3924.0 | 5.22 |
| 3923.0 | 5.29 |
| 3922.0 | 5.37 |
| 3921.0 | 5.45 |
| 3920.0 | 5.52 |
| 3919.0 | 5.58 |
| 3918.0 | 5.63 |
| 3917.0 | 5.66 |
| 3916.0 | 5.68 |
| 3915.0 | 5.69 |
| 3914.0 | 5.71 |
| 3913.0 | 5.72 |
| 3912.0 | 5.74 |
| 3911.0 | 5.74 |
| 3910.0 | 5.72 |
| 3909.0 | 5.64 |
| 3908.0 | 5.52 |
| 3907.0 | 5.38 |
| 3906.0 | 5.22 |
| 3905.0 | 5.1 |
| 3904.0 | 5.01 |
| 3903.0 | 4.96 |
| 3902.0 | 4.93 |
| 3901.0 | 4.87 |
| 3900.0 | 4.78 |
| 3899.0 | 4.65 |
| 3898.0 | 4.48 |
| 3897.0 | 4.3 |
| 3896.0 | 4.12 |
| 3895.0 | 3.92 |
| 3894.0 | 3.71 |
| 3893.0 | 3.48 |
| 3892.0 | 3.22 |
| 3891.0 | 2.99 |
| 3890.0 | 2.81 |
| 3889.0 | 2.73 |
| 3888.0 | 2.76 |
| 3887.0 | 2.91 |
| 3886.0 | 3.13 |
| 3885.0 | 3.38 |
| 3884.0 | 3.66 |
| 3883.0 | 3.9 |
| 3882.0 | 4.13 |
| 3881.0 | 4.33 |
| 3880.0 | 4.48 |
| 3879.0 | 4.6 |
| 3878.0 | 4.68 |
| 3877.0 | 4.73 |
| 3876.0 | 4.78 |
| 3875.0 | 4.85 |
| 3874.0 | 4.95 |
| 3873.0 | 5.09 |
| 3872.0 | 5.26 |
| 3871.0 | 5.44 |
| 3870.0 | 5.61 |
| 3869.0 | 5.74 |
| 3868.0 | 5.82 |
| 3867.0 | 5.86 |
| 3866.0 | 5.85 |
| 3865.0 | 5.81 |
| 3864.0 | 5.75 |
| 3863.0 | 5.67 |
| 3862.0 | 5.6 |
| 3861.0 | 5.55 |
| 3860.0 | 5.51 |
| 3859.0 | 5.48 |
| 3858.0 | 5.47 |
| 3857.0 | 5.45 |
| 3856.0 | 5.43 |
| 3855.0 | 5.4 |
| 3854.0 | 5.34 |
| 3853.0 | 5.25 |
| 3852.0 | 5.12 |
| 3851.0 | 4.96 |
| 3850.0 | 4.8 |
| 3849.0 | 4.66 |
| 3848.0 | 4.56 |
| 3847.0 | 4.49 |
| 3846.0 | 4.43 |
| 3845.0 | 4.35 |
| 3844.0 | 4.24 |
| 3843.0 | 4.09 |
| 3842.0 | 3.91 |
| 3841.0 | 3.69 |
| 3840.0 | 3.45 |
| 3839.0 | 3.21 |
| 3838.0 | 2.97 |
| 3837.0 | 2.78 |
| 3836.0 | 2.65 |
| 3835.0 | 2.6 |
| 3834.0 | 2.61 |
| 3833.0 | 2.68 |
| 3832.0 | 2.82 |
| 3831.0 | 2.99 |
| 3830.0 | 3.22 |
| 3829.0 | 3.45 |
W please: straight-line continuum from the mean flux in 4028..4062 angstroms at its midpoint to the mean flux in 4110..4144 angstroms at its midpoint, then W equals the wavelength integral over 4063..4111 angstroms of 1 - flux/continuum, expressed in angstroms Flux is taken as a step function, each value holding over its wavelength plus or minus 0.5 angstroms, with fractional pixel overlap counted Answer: 7.1 angstroms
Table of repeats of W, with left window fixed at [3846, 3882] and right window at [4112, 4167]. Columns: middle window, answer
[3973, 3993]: 1.5 angstroms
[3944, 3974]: 5.3 angstroms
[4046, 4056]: -1.2 angstroms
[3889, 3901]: 3.2 angstroms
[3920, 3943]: 2.5 angstroms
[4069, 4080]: -0.8 angstroms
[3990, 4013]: -3.1 angstroms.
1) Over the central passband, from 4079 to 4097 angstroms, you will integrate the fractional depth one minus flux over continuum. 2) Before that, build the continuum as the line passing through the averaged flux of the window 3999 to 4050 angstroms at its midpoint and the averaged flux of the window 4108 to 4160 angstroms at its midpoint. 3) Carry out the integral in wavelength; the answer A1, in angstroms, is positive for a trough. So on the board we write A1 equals 2.3 angstroms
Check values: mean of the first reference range 6.45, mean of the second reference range 5.86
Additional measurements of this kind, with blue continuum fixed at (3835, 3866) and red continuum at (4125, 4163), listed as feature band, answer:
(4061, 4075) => -0.9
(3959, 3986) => 6.1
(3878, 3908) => 4.8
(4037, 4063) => -3.3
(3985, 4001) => -2.1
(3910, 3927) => -1.7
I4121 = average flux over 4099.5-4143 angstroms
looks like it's 5.35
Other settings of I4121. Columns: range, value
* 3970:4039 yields 5.9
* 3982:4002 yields 6.01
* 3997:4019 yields 6.41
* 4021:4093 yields 6.19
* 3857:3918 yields 4.82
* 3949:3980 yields 4.3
